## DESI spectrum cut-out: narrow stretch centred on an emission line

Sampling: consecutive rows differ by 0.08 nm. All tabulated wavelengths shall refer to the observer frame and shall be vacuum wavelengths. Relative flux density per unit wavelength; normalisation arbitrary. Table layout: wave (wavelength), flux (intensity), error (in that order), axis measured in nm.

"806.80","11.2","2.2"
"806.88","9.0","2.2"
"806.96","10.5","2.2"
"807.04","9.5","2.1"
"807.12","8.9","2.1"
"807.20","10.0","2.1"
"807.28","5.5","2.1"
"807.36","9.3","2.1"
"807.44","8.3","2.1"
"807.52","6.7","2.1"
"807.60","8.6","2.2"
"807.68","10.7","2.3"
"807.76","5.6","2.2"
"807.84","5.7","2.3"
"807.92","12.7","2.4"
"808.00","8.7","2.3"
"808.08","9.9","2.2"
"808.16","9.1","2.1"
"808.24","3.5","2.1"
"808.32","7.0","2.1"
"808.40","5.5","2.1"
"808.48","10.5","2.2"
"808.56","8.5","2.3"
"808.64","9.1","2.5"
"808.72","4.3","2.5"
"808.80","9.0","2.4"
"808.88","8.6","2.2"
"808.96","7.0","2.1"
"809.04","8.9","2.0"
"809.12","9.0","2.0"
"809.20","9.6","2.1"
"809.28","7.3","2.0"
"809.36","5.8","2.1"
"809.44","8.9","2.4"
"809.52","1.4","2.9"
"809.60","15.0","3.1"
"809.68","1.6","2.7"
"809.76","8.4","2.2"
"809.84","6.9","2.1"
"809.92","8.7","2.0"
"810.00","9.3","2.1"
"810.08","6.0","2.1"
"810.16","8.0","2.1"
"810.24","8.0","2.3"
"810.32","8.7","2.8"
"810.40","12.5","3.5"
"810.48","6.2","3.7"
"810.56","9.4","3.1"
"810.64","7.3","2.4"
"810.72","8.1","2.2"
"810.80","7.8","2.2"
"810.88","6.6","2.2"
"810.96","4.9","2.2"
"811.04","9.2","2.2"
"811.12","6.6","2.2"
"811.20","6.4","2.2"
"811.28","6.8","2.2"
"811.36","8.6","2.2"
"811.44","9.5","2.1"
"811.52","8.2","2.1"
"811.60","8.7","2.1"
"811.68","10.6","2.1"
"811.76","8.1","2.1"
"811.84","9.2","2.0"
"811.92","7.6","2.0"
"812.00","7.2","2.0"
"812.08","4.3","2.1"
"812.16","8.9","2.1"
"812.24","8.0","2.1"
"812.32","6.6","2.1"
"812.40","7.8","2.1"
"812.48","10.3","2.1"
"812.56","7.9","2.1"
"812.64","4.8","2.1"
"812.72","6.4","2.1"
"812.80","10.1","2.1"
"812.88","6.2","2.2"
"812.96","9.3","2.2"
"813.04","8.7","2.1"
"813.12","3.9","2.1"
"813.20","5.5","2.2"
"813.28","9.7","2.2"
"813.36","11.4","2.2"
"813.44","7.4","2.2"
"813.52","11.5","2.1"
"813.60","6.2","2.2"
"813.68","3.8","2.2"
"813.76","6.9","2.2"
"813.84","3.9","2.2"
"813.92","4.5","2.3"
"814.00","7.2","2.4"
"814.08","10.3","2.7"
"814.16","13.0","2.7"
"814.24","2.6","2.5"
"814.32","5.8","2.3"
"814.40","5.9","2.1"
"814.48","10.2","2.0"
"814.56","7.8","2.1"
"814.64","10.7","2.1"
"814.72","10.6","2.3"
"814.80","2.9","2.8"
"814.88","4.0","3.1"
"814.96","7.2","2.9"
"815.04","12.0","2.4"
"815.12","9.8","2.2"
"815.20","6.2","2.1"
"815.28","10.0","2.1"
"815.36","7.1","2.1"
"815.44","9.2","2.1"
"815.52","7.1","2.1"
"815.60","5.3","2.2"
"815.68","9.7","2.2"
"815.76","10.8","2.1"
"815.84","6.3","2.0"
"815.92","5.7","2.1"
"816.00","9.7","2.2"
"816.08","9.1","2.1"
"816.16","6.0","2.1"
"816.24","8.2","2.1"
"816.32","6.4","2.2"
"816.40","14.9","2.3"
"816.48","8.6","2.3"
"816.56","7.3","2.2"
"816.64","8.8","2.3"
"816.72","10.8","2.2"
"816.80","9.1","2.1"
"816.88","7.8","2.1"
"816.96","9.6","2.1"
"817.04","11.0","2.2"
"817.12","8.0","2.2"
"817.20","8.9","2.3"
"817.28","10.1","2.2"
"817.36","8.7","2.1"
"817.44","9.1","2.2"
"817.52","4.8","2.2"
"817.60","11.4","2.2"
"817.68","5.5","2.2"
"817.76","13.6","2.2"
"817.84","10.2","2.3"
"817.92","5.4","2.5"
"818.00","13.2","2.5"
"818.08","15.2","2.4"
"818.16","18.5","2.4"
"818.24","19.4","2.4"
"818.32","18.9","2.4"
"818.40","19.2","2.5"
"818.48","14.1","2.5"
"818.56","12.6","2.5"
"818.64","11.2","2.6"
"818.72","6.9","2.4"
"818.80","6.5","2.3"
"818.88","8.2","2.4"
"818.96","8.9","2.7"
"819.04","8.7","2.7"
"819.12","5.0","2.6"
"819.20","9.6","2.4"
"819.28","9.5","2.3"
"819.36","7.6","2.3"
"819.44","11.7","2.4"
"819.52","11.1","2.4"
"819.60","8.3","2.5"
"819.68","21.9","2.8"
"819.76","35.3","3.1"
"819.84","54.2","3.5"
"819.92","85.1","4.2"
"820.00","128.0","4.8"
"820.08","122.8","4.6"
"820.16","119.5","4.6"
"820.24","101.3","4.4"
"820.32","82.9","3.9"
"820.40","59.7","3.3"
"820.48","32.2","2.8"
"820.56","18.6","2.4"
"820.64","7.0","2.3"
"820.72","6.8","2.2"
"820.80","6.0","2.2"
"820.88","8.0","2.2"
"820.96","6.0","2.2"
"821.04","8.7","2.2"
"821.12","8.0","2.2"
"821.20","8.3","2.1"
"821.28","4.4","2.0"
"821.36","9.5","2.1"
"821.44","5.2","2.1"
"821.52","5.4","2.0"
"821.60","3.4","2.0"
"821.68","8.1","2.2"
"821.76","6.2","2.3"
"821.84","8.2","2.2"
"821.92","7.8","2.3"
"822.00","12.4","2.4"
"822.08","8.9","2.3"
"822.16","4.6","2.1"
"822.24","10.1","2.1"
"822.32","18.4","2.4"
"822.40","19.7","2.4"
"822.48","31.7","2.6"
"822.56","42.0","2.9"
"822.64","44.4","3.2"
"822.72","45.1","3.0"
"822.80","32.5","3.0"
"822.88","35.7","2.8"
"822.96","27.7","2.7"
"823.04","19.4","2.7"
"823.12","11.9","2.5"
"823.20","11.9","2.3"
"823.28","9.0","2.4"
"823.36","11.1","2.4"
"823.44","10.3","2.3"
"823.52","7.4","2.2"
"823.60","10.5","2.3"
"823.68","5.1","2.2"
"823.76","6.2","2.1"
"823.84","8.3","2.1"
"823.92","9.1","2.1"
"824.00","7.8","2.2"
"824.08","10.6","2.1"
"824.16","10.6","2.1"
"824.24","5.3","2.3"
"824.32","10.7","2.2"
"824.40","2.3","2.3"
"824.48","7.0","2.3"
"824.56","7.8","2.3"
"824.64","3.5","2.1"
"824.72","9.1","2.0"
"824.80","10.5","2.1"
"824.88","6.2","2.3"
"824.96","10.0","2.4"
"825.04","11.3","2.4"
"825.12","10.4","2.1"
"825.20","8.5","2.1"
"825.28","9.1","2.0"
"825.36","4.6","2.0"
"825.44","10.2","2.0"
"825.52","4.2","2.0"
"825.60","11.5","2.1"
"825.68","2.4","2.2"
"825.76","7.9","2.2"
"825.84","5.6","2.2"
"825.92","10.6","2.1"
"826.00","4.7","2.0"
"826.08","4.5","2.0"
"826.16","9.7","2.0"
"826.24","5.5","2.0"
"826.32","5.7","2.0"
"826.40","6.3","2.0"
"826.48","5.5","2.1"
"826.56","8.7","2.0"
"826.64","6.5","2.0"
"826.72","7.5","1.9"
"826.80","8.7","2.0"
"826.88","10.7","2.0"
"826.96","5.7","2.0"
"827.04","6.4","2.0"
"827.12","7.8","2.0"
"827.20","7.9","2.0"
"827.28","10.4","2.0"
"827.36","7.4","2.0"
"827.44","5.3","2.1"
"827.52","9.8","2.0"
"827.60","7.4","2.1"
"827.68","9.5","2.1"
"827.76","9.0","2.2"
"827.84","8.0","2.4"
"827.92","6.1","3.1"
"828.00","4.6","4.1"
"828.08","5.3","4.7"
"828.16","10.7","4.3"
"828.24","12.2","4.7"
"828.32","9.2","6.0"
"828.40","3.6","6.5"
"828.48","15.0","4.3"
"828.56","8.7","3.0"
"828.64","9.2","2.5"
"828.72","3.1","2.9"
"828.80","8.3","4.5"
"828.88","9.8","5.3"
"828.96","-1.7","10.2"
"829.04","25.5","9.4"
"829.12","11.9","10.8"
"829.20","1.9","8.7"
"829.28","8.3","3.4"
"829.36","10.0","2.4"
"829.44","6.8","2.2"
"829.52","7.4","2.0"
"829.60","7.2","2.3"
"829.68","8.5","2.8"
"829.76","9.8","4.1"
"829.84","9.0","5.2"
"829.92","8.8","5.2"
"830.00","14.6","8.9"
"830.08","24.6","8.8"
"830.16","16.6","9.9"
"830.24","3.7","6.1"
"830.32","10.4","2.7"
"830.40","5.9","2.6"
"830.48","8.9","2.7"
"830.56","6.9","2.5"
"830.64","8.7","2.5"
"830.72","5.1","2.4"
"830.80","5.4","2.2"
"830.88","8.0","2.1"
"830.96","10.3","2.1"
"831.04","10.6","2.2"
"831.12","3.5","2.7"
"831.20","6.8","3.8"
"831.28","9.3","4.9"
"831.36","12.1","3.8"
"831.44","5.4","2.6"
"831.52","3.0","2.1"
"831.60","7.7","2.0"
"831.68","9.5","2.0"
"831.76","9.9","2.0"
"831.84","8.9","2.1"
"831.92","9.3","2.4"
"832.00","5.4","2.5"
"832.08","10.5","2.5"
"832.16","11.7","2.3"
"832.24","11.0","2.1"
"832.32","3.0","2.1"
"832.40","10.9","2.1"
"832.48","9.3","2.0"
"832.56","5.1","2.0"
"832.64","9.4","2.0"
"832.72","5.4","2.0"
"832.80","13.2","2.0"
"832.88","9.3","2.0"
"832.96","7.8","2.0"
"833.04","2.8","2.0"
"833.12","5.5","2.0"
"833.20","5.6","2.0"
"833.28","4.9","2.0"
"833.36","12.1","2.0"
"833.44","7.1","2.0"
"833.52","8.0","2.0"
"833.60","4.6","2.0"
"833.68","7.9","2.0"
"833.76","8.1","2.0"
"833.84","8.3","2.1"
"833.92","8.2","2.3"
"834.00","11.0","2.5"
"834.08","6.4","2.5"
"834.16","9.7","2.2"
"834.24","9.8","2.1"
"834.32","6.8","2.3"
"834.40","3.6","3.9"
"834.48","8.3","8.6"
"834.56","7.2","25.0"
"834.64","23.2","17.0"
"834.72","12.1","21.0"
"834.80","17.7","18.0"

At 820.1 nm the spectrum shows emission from H-alpha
